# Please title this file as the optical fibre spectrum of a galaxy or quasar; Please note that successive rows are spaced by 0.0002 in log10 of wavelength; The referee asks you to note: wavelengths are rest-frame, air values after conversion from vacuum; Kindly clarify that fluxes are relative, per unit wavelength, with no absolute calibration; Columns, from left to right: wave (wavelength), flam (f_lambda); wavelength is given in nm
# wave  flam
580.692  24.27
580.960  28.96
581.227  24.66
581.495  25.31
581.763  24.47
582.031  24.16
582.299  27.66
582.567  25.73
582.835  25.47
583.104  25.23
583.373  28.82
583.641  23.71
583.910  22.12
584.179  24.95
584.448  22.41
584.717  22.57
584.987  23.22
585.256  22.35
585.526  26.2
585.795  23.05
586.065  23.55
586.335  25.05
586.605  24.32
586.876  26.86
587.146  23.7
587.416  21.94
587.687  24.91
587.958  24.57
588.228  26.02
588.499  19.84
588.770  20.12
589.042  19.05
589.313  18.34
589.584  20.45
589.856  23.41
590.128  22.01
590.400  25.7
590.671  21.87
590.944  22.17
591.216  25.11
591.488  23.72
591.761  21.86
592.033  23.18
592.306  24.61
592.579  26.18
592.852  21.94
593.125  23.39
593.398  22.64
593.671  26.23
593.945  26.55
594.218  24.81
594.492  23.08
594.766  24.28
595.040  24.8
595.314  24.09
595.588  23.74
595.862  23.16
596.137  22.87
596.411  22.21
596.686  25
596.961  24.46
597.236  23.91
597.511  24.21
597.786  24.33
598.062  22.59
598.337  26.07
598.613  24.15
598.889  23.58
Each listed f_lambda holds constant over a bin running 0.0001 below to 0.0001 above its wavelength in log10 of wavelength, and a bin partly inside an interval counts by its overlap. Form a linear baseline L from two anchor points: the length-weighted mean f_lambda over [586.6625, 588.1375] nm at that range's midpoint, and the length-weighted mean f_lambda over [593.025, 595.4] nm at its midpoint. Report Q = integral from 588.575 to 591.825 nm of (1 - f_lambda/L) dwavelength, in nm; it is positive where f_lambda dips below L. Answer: 0.33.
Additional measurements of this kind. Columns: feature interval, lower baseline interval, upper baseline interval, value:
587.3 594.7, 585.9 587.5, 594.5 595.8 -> 0.32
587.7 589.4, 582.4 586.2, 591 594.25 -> 0.18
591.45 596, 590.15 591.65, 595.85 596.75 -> -0.13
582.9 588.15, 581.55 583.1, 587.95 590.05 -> -0.18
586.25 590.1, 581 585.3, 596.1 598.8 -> 0.28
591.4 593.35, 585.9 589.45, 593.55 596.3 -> 0.03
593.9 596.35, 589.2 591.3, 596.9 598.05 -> -0.05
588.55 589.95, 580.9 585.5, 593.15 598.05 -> 0.25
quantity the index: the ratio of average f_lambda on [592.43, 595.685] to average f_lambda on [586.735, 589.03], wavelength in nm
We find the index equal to 1.0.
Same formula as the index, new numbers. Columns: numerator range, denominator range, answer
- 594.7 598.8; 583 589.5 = 1.02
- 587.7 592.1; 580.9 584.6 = 0.89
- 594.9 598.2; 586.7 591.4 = 1.05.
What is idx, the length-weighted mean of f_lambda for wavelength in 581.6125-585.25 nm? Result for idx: 24.6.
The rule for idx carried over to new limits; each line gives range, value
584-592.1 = 23.1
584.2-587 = 24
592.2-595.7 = 24.3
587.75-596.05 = 23.2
